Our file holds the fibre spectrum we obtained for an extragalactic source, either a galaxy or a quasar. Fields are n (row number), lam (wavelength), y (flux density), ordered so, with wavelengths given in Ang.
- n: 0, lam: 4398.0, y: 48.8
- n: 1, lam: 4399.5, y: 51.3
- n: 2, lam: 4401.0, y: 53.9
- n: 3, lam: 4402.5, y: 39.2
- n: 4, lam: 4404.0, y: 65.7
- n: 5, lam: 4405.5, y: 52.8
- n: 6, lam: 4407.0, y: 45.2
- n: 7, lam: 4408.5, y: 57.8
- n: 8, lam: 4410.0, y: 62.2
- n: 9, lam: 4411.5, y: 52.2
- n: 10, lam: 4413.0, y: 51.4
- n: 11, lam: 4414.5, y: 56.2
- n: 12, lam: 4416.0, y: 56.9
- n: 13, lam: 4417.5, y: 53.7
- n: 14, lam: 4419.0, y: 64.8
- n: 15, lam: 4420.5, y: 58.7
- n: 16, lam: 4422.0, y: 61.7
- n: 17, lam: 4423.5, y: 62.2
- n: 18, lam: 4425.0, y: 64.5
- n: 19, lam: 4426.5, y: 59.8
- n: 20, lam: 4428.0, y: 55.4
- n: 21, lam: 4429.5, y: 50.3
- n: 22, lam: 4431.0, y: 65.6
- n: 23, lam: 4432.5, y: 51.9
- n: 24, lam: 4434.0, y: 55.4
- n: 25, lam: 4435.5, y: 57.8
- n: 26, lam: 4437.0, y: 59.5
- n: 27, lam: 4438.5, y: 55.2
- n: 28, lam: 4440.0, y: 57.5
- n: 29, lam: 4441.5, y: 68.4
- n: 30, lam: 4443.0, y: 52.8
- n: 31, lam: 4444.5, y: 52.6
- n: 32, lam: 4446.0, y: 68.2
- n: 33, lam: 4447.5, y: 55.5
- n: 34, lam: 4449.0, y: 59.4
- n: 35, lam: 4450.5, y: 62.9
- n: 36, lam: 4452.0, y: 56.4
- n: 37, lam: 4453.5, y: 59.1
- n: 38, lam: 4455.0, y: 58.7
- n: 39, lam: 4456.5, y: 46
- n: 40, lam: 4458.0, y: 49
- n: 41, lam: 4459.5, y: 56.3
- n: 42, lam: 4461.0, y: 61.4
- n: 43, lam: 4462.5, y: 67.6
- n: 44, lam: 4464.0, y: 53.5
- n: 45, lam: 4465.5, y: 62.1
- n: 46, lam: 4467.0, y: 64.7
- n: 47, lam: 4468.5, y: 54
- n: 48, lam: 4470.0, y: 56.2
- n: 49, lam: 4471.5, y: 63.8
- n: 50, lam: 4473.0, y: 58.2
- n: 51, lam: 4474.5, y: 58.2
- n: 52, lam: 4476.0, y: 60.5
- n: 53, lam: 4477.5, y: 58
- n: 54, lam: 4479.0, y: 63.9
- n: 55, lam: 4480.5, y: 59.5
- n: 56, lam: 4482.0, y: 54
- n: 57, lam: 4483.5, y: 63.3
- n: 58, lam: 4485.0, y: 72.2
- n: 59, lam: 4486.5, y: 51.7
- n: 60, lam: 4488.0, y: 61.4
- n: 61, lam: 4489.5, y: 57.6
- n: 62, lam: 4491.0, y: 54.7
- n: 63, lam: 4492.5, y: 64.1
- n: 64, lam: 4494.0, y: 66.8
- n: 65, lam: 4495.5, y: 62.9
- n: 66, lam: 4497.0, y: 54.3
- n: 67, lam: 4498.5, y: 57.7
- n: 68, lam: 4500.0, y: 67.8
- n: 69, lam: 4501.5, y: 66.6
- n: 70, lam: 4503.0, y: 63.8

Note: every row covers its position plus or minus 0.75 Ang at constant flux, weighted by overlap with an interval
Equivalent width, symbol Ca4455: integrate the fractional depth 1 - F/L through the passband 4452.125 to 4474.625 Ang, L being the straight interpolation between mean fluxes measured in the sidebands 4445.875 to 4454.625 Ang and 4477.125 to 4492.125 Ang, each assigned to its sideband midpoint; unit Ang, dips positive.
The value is 0.7 Ang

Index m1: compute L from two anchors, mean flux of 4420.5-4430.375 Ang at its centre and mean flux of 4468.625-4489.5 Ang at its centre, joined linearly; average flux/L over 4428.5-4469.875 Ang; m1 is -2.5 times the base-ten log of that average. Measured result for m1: 0.03 mag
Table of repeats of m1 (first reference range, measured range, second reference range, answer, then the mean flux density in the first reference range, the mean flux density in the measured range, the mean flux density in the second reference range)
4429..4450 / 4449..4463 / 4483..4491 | 0.03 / 58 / 57.4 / 60.6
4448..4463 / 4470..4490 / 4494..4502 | 0.00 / 57.5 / 60.1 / 62.2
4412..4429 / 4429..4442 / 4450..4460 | -0.02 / 58.4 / 57.9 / 55.3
